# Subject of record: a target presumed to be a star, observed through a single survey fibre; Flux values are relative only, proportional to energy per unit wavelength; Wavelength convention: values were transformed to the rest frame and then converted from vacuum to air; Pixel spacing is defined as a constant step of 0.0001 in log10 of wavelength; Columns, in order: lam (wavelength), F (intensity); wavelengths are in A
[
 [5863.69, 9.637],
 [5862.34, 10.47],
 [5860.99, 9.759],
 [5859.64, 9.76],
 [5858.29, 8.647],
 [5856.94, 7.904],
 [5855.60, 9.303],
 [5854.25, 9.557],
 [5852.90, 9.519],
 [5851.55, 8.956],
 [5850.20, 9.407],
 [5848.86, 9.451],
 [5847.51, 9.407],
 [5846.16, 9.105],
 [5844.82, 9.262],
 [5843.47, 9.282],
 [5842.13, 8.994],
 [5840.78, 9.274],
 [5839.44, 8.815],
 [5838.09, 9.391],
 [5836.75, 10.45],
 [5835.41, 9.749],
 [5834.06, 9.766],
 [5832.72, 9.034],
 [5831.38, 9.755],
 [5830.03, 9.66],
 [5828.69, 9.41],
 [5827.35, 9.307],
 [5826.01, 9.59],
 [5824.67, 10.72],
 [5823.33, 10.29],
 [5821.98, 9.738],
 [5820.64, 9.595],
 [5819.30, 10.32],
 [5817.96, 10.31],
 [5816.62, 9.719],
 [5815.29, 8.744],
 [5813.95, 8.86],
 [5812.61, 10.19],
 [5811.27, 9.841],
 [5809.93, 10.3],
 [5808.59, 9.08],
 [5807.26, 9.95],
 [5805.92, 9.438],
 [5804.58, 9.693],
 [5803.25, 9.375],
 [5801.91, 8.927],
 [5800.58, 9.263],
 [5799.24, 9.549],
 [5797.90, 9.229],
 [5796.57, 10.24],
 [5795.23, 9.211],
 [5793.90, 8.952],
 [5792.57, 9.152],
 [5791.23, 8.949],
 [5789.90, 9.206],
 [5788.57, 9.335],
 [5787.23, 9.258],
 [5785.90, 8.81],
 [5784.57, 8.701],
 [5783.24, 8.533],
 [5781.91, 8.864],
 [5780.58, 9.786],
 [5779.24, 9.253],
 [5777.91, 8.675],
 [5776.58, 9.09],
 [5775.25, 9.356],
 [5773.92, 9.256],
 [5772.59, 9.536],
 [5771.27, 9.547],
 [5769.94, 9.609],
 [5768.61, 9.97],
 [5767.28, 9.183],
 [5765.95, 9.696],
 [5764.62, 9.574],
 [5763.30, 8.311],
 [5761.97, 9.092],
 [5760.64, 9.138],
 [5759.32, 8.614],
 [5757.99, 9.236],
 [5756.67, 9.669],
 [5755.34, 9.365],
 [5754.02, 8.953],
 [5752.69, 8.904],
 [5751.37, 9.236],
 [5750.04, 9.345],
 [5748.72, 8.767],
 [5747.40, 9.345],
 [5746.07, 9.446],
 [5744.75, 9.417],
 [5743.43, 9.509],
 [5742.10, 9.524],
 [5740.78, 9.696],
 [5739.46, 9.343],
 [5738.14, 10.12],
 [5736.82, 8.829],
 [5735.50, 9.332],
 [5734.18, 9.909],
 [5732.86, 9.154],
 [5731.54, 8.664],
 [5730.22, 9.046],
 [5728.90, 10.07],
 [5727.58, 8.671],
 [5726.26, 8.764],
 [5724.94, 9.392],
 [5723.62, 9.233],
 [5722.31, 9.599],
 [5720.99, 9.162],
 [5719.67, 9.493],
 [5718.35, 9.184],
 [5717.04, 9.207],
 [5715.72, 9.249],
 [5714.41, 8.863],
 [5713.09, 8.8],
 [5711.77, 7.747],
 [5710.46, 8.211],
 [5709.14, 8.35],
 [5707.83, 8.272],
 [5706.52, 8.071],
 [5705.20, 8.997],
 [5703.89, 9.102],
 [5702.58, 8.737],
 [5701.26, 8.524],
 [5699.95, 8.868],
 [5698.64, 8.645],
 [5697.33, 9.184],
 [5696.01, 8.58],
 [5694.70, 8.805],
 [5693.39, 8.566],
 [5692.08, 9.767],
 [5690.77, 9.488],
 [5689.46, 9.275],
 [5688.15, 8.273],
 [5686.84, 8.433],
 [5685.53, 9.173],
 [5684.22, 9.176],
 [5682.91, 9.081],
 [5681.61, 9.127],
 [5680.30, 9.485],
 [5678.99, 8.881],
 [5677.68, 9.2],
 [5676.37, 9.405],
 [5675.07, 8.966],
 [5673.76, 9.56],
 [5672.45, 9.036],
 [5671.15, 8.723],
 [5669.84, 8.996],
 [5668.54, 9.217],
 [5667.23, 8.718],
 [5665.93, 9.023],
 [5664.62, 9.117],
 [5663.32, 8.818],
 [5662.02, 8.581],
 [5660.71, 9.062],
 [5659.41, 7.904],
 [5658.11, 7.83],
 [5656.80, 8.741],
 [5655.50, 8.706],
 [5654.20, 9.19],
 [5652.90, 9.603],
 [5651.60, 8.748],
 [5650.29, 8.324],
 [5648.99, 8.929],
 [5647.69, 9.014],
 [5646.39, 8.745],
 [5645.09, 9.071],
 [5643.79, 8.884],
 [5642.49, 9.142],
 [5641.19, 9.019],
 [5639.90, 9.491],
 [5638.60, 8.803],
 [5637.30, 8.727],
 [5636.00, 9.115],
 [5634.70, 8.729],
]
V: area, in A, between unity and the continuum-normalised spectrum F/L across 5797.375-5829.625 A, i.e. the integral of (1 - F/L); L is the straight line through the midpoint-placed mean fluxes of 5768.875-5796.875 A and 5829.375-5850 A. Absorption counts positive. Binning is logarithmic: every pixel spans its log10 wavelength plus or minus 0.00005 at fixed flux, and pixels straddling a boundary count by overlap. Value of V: -1.1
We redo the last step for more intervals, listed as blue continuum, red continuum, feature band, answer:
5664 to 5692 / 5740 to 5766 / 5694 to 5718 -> 1.2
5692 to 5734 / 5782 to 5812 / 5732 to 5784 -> -0.9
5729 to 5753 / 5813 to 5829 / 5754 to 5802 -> 1.5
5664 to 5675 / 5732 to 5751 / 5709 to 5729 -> 0.6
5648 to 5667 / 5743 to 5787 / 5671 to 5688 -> -0.4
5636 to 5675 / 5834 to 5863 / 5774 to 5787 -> 0.2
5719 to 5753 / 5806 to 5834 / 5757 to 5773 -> 0.3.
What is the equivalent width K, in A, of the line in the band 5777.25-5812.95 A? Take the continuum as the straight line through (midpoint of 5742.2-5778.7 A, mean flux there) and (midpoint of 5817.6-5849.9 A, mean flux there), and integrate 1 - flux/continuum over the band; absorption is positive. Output 0.4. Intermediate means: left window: 9.26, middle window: 9.32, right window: 9.6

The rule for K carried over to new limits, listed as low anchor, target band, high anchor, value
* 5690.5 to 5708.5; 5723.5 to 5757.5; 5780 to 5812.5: -1.0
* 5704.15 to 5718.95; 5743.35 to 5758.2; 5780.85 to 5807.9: -0.5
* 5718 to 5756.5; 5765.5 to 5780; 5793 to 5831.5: 0.1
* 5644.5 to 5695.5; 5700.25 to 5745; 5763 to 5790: 0.1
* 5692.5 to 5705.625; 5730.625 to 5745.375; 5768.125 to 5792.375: -0.7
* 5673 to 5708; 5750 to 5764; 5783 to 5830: 0.3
